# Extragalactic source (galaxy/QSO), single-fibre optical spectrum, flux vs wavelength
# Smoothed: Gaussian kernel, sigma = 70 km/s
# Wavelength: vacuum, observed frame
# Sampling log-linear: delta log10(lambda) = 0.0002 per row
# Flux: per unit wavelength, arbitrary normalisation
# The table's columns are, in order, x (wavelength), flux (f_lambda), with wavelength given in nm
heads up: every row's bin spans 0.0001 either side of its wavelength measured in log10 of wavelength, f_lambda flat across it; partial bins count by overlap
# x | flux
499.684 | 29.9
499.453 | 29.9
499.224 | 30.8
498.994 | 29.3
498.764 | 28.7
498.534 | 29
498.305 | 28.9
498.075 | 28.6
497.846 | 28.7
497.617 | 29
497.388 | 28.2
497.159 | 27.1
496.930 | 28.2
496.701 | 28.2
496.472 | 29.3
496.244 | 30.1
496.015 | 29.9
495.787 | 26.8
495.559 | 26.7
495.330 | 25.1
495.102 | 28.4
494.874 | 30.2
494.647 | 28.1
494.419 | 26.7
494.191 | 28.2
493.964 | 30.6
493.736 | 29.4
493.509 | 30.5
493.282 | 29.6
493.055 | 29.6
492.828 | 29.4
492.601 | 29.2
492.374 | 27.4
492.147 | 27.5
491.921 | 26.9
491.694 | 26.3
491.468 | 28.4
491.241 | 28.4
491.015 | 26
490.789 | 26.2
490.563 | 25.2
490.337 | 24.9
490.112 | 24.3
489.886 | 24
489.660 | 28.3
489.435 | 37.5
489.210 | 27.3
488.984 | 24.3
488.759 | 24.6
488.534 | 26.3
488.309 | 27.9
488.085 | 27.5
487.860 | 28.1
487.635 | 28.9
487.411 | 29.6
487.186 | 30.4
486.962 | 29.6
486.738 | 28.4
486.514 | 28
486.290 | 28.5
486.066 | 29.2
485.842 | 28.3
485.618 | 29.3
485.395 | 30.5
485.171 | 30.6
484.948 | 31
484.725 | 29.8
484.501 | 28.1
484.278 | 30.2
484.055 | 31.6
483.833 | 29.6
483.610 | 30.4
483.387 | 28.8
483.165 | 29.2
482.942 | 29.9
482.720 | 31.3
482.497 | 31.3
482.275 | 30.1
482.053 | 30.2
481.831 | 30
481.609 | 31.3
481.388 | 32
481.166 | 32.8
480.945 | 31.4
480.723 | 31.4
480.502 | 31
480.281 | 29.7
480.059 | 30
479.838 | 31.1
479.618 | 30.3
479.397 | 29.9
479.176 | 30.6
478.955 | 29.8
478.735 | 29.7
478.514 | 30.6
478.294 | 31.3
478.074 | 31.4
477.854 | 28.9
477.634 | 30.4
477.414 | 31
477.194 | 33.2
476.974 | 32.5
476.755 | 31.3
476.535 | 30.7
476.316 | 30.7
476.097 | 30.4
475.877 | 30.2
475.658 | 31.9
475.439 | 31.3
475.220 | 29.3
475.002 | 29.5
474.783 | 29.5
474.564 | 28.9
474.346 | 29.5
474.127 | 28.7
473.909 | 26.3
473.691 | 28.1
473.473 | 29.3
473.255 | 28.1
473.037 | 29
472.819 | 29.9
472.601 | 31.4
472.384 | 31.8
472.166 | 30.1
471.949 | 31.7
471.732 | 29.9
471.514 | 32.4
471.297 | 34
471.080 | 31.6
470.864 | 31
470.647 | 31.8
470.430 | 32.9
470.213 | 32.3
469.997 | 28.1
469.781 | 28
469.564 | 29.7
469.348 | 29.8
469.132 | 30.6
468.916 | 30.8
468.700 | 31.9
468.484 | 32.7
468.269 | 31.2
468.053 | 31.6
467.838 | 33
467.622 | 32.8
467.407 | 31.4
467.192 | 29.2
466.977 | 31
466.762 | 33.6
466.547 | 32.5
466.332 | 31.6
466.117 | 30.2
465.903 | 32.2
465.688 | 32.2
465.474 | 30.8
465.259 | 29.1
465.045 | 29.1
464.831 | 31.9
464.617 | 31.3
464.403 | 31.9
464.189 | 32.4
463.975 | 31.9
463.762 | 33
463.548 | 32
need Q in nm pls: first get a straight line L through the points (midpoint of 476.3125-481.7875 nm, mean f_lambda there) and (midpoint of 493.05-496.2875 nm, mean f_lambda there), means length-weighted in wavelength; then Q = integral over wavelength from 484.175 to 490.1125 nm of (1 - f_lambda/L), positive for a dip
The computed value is 0.221 nm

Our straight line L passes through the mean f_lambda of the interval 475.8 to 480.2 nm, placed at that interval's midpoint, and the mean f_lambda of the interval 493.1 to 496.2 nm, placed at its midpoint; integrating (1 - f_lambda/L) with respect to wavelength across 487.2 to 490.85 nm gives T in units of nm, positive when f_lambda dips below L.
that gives 0.25 nm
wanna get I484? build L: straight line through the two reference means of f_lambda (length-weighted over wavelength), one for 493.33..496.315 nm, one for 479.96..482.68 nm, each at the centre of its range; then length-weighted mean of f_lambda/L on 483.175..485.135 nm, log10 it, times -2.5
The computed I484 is 0.02 mag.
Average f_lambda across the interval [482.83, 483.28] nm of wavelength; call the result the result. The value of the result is 29.6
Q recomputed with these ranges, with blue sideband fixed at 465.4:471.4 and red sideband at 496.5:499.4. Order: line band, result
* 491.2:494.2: 0.05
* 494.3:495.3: 0.03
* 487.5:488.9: 0.12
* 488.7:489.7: 0.03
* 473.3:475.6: 0.13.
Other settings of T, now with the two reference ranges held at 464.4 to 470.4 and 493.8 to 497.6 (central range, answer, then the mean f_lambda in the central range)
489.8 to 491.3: 0.17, 25.5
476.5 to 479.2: -0.08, 30.9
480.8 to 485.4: -0.15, 30.5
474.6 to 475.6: 0.01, 29.9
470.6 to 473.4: -0.03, 30.9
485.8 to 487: 0.02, 28.6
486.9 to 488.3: 0.01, 28.9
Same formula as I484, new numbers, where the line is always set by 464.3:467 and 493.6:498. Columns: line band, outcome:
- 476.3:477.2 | -0.048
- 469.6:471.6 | -0.015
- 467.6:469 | -0.030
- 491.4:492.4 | 0.059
